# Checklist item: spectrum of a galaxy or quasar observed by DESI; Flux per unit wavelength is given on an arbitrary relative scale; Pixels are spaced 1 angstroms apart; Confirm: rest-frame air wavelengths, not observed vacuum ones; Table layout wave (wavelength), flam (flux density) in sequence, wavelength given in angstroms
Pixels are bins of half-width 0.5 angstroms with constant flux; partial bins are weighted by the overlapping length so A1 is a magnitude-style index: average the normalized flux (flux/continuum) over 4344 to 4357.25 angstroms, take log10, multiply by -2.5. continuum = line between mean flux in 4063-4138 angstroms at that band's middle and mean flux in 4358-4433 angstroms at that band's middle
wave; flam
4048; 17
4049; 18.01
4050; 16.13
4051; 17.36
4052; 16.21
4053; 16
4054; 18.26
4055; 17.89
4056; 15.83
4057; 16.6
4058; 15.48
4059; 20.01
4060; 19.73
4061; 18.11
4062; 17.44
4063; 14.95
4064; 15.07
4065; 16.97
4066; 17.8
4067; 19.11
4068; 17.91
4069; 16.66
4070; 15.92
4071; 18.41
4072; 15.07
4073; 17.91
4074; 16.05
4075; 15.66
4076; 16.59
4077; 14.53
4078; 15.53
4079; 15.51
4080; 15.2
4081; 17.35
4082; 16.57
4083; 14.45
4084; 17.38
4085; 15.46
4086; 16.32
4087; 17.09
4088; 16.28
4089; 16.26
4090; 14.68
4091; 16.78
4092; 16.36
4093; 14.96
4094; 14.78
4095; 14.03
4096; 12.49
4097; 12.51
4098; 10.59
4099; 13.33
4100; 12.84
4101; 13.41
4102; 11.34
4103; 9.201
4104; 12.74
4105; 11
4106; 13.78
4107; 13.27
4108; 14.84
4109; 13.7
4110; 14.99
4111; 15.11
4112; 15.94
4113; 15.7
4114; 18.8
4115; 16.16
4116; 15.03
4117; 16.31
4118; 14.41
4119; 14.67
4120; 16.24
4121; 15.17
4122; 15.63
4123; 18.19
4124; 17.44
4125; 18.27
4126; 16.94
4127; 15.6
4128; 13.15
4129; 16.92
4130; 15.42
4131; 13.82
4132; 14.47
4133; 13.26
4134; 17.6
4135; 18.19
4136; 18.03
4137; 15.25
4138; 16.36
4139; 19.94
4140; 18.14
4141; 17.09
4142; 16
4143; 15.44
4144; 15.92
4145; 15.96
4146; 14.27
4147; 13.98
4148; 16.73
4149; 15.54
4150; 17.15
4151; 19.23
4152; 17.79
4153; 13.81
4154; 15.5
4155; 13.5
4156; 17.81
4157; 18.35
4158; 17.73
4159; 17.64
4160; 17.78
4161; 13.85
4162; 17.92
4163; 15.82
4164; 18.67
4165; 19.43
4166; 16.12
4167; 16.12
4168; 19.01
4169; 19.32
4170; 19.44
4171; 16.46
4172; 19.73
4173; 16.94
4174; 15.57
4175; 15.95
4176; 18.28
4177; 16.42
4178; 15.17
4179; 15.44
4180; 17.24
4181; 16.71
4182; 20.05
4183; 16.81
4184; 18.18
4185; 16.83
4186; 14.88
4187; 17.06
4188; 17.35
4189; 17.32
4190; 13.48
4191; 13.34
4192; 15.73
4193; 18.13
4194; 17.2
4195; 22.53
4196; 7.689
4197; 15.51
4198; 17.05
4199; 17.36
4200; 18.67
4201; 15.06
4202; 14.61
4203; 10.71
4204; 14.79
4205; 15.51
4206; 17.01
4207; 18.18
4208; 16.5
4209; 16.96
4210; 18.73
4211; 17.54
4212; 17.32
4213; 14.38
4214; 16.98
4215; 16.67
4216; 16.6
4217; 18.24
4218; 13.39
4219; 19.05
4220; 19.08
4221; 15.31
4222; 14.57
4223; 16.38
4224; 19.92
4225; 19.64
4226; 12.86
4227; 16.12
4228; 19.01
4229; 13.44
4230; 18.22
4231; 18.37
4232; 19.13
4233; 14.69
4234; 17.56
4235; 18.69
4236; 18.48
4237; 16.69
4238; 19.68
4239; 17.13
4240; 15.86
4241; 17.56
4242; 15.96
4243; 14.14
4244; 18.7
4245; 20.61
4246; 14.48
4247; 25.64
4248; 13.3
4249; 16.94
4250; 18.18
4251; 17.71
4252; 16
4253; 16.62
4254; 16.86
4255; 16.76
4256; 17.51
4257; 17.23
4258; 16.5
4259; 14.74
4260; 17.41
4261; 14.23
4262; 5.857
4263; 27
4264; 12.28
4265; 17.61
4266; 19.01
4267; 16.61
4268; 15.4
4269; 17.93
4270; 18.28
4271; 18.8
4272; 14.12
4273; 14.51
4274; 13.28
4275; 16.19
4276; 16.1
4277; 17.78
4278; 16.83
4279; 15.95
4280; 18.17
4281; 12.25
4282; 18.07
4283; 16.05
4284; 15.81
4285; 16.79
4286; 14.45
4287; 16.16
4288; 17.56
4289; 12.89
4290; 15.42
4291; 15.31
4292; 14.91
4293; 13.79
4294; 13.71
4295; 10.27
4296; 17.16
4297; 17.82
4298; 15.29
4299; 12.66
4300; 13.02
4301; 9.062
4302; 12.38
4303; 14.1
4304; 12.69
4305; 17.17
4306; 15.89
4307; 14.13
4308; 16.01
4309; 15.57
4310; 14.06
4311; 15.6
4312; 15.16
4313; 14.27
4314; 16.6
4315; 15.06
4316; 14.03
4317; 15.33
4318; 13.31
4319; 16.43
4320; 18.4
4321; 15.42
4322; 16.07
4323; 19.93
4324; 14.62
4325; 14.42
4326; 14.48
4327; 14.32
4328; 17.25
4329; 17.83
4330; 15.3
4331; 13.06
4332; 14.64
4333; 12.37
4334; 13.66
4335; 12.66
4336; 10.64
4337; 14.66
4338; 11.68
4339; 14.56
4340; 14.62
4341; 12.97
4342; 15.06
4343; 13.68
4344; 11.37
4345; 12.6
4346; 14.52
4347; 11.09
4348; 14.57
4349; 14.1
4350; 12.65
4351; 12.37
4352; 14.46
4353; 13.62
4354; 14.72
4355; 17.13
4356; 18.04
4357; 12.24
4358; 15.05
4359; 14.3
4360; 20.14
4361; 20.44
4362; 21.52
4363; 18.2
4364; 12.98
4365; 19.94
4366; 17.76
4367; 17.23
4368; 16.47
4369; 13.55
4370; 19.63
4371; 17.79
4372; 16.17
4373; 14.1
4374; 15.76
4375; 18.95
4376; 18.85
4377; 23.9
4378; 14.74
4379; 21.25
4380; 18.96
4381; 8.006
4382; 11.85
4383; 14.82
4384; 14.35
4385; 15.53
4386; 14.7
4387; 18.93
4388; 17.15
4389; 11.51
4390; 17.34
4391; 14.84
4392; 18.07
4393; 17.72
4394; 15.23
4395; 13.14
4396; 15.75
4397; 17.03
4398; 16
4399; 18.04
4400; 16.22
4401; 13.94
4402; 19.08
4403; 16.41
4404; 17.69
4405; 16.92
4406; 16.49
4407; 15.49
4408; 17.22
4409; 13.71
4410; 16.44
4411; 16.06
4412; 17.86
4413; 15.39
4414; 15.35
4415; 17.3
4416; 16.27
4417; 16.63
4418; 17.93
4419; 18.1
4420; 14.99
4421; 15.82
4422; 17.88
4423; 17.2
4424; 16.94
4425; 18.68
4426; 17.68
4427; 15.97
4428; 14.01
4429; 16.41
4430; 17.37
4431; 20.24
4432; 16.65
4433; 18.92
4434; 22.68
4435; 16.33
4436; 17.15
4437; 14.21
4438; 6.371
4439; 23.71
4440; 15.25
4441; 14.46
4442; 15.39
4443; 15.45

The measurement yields 0.18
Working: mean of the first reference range 15.4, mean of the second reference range 16.7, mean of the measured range 13.9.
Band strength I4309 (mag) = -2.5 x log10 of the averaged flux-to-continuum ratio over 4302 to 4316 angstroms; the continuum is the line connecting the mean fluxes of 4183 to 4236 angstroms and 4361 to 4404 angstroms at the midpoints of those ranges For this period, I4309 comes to 0.11 mag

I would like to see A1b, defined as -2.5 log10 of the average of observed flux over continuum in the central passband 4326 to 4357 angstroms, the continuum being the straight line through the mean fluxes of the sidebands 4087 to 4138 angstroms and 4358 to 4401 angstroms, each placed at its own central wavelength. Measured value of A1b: 0.170 mag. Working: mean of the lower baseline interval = 15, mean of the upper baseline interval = 16.6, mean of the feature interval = 14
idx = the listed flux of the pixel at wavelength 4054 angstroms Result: 18.26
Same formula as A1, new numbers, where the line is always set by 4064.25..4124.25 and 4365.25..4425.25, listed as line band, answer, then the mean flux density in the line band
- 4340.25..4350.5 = 0.22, 13.3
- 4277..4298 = 0.04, 15.5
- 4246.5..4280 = -0.05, 16.7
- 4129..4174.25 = -0.08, 16.7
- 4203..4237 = -0.07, 16.9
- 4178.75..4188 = -0.10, 17.1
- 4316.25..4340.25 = 0.10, 14.8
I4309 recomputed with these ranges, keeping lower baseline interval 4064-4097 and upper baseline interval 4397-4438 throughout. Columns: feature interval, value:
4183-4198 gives 0.009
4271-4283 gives 0.037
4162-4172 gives -0.108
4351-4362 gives 0.033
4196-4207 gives 0.062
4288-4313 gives 0.147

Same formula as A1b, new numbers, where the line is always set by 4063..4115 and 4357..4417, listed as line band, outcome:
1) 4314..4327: 0.04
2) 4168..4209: -0.06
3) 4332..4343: 0.21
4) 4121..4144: -0.07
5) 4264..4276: -0.02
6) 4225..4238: -0.09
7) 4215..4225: -0.09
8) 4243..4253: -0.12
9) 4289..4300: 0.11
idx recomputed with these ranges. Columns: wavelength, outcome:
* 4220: 19.08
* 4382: 11.85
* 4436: 17.15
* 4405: 16.92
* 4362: 21.52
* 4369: 13.55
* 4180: 17.24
